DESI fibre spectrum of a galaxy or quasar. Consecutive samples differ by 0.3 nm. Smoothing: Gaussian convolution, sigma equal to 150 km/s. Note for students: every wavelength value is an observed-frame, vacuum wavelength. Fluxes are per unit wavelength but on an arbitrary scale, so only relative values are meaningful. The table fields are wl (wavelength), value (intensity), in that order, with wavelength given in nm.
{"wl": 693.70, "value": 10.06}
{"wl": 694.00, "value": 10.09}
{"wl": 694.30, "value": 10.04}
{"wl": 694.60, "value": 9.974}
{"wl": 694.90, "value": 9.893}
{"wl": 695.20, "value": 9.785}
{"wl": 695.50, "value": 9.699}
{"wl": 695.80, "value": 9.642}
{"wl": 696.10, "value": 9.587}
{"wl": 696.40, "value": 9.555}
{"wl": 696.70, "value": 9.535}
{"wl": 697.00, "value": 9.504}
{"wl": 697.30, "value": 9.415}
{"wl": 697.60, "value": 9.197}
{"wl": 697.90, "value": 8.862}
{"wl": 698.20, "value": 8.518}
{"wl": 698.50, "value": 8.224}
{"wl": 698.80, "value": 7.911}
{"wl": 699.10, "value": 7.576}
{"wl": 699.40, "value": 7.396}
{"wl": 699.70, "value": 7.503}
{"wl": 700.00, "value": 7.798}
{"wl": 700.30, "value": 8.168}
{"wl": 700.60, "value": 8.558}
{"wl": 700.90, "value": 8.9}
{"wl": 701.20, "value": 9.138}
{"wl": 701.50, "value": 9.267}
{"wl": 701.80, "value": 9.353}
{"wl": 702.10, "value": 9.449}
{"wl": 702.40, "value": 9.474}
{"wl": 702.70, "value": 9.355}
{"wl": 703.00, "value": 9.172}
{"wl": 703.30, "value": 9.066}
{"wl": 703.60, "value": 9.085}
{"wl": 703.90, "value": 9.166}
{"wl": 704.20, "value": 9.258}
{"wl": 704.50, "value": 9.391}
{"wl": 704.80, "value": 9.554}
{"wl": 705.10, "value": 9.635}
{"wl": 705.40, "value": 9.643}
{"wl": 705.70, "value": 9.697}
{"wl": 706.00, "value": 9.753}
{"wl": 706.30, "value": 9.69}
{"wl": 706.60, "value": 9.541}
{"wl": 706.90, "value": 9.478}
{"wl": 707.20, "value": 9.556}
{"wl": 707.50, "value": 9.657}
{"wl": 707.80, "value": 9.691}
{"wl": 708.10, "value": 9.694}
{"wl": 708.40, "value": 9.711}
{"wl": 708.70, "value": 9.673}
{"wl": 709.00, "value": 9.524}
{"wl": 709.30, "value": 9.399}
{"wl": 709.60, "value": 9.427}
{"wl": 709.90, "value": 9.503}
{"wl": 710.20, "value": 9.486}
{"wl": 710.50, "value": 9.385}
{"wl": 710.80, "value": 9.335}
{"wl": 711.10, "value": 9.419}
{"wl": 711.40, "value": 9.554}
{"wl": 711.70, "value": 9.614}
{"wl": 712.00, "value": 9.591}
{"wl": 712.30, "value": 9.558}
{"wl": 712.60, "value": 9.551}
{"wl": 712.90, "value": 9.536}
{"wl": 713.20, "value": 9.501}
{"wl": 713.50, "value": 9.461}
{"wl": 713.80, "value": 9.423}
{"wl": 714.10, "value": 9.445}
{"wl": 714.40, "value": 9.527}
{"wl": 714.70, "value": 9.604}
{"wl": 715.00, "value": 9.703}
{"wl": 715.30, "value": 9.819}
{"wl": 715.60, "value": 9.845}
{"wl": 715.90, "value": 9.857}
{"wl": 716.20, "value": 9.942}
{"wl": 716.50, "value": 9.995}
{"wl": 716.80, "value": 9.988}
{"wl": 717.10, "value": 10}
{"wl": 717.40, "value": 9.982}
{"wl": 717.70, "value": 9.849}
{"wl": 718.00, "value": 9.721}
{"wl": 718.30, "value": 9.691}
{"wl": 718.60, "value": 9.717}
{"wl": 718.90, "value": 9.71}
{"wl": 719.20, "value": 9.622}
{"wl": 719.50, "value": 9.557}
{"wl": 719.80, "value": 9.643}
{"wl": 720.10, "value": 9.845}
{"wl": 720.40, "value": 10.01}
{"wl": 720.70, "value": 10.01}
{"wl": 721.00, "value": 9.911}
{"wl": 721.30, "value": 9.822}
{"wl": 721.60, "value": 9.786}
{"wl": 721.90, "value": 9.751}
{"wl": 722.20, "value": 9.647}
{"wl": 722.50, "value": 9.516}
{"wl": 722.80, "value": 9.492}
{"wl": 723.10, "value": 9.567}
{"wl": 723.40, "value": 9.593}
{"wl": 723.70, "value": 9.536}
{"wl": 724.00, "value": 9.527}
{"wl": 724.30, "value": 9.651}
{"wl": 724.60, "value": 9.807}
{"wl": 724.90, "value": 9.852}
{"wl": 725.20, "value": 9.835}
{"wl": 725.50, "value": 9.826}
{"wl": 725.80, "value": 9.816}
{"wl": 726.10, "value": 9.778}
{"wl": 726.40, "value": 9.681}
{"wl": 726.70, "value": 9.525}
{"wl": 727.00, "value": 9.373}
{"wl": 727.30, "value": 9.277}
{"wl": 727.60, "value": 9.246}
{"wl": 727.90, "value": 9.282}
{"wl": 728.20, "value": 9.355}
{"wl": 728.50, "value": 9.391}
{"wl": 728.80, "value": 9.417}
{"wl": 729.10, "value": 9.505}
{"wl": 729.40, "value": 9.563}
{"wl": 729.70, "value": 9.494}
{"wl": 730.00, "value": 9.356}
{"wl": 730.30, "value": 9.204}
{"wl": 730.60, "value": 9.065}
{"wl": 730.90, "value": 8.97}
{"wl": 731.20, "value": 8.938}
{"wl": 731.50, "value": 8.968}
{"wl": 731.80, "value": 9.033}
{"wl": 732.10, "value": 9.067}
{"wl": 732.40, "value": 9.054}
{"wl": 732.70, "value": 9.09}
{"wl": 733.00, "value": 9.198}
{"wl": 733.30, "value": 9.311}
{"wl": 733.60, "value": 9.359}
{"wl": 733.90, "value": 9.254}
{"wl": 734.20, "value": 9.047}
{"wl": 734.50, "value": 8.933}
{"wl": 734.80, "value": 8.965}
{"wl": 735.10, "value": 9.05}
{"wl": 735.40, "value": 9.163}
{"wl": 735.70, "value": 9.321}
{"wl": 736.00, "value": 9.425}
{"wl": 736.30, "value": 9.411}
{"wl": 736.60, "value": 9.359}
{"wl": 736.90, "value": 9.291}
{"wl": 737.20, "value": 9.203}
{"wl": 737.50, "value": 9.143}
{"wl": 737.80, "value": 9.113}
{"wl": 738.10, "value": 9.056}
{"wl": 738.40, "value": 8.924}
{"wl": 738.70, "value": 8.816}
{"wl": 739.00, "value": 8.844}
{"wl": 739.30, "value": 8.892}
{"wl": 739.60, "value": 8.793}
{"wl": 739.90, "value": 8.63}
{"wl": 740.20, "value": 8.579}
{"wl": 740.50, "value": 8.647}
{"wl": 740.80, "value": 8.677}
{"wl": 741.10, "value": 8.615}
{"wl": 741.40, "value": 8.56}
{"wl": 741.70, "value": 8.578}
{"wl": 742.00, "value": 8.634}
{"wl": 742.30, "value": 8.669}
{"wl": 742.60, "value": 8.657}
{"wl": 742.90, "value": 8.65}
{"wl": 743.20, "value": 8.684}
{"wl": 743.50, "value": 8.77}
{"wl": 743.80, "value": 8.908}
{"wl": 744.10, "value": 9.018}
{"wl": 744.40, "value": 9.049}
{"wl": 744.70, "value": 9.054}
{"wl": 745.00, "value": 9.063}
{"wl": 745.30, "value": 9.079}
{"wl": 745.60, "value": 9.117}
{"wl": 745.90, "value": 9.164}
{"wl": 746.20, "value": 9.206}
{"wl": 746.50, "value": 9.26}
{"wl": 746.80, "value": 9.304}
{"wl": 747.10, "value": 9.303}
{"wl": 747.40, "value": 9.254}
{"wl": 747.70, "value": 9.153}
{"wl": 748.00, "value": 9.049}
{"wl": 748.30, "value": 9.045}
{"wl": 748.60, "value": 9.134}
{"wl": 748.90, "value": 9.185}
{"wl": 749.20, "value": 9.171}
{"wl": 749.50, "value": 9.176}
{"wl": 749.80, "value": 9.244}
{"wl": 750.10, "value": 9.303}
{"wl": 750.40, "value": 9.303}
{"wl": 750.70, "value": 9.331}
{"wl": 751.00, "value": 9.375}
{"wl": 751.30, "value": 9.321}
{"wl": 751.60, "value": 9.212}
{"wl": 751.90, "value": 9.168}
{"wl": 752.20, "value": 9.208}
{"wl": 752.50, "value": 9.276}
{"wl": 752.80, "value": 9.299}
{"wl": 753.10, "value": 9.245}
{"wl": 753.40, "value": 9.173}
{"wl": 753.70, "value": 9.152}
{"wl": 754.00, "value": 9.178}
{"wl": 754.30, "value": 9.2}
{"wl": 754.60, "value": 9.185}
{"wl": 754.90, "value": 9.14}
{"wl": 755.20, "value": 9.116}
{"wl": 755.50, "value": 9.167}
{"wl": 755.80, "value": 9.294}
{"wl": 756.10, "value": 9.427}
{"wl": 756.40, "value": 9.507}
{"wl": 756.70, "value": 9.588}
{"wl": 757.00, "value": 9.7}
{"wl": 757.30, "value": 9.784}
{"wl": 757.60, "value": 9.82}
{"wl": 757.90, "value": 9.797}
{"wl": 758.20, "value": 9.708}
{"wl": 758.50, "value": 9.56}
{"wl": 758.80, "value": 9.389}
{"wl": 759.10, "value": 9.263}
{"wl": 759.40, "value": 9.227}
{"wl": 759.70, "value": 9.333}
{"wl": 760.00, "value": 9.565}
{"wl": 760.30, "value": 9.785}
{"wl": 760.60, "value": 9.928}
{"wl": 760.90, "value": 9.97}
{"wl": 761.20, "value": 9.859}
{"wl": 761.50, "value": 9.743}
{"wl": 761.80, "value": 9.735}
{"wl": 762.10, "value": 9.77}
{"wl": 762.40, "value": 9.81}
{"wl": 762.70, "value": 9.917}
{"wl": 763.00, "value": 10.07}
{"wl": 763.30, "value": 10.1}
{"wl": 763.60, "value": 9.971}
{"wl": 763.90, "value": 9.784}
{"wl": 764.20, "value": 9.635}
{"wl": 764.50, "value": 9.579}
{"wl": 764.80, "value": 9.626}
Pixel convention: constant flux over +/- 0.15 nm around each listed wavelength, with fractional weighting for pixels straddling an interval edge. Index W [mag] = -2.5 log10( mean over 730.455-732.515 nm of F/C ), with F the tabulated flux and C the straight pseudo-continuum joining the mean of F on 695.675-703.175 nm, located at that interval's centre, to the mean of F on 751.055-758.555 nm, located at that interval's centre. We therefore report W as 0.016 mag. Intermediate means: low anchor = 8.84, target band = 9.01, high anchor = 9.37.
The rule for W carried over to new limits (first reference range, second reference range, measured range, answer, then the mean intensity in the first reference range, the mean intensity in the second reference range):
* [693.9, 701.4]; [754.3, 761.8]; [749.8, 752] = 0.02 mag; 8.97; 9.53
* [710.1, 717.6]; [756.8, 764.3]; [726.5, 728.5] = 0.04 mag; 9.65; 9.73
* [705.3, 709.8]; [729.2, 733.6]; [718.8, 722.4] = -0.05 mag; 9.61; 9.18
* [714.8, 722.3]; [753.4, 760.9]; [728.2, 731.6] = 0.05 mag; 9.82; 9.46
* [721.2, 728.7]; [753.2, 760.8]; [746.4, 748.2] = 0.03 mag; 9.59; 9.44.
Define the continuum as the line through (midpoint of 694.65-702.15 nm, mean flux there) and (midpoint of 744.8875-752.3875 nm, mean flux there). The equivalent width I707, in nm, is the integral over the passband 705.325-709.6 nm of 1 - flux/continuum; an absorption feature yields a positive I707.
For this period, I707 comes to -0.313 nm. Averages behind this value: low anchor 8.9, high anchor 9.21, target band 9.61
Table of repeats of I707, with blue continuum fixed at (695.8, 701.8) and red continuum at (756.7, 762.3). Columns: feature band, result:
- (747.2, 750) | 0.10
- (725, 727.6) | -0.14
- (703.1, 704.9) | -0.09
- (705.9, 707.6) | -0.15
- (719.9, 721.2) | -0.13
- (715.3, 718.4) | -0.31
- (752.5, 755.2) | 0.11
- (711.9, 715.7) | -0.27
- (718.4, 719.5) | -0.08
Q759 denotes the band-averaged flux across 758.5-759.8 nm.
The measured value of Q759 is 9.33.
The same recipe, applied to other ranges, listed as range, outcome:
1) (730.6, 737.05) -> 9.15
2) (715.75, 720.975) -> 9.83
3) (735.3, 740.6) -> 9.04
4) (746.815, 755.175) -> 9.21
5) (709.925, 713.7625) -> 9.5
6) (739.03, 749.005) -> 8.92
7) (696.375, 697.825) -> 9.4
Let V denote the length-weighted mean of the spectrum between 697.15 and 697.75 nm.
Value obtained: 9.31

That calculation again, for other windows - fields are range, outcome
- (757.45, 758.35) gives 9.77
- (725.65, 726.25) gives 9.8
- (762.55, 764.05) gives 9.97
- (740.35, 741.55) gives 8.62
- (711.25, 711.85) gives 9.58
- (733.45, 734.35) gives 9.22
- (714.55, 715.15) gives 9.65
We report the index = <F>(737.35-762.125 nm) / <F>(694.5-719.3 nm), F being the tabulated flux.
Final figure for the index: 1.0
